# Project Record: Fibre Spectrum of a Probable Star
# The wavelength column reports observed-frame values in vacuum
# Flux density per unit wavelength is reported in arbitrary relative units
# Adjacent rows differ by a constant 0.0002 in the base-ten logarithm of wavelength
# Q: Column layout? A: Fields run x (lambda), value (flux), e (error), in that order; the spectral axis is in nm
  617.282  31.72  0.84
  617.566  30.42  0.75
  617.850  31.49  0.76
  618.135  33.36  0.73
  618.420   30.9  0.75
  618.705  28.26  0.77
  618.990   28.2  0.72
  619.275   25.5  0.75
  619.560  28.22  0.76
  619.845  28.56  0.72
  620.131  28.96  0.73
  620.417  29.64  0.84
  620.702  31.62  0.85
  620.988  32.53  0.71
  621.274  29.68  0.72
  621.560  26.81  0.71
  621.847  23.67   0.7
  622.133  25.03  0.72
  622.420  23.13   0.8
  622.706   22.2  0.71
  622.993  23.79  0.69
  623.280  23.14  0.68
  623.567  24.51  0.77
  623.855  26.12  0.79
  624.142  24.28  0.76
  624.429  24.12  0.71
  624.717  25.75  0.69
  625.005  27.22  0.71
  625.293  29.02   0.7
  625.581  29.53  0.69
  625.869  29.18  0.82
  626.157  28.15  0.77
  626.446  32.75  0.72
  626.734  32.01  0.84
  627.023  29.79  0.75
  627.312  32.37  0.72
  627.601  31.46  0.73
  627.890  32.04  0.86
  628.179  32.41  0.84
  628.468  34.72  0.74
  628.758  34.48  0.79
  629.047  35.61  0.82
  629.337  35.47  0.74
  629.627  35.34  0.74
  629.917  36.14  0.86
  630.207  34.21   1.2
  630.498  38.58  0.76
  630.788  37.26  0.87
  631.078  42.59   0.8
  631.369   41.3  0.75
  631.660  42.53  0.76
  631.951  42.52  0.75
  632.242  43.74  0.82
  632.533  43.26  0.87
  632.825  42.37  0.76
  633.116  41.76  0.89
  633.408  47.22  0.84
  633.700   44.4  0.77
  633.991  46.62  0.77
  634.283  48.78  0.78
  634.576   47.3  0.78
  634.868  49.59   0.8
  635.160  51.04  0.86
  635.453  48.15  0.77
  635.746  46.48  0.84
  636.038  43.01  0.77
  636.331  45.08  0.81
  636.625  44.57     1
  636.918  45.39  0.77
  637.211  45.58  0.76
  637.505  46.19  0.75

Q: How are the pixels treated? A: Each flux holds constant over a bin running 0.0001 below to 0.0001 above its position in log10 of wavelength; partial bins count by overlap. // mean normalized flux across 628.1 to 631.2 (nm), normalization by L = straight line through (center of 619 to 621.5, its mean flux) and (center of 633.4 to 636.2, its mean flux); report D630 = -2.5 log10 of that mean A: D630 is 0.14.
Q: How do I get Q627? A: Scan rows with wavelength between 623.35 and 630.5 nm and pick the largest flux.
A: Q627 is 38.58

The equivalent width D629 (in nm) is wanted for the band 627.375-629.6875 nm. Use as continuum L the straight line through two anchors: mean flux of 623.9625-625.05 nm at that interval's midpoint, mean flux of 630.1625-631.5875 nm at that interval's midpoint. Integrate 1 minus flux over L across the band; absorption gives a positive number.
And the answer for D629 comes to 0.02 nm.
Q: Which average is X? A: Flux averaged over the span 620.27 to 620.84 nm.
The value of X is 30.6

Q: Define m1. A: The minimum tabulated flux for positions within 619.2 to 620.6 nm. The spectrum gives 25.5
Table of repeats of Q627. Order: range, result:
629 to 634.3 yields 48.78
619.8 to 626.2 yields 32.53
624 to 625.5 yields 29.02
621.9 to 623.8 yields 25.03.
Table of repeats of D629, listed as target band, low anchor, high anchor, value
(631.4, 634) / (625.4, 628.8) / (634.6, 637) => -0.144 nm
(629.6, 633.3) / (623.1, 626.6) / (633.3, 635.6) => 0.092 nm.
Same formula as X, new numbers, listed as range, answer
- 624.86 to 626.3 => 28.6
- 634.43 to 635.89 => 48.5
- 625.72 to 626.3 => 28.7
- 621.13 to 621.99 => 26.7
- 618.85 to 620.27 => 27.9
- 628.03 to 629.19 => 34.3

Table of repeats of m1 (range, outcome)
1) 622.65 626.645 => 22.2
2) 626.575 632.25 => 29.79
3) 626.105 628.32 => 28.15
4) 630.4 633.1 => 37.26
